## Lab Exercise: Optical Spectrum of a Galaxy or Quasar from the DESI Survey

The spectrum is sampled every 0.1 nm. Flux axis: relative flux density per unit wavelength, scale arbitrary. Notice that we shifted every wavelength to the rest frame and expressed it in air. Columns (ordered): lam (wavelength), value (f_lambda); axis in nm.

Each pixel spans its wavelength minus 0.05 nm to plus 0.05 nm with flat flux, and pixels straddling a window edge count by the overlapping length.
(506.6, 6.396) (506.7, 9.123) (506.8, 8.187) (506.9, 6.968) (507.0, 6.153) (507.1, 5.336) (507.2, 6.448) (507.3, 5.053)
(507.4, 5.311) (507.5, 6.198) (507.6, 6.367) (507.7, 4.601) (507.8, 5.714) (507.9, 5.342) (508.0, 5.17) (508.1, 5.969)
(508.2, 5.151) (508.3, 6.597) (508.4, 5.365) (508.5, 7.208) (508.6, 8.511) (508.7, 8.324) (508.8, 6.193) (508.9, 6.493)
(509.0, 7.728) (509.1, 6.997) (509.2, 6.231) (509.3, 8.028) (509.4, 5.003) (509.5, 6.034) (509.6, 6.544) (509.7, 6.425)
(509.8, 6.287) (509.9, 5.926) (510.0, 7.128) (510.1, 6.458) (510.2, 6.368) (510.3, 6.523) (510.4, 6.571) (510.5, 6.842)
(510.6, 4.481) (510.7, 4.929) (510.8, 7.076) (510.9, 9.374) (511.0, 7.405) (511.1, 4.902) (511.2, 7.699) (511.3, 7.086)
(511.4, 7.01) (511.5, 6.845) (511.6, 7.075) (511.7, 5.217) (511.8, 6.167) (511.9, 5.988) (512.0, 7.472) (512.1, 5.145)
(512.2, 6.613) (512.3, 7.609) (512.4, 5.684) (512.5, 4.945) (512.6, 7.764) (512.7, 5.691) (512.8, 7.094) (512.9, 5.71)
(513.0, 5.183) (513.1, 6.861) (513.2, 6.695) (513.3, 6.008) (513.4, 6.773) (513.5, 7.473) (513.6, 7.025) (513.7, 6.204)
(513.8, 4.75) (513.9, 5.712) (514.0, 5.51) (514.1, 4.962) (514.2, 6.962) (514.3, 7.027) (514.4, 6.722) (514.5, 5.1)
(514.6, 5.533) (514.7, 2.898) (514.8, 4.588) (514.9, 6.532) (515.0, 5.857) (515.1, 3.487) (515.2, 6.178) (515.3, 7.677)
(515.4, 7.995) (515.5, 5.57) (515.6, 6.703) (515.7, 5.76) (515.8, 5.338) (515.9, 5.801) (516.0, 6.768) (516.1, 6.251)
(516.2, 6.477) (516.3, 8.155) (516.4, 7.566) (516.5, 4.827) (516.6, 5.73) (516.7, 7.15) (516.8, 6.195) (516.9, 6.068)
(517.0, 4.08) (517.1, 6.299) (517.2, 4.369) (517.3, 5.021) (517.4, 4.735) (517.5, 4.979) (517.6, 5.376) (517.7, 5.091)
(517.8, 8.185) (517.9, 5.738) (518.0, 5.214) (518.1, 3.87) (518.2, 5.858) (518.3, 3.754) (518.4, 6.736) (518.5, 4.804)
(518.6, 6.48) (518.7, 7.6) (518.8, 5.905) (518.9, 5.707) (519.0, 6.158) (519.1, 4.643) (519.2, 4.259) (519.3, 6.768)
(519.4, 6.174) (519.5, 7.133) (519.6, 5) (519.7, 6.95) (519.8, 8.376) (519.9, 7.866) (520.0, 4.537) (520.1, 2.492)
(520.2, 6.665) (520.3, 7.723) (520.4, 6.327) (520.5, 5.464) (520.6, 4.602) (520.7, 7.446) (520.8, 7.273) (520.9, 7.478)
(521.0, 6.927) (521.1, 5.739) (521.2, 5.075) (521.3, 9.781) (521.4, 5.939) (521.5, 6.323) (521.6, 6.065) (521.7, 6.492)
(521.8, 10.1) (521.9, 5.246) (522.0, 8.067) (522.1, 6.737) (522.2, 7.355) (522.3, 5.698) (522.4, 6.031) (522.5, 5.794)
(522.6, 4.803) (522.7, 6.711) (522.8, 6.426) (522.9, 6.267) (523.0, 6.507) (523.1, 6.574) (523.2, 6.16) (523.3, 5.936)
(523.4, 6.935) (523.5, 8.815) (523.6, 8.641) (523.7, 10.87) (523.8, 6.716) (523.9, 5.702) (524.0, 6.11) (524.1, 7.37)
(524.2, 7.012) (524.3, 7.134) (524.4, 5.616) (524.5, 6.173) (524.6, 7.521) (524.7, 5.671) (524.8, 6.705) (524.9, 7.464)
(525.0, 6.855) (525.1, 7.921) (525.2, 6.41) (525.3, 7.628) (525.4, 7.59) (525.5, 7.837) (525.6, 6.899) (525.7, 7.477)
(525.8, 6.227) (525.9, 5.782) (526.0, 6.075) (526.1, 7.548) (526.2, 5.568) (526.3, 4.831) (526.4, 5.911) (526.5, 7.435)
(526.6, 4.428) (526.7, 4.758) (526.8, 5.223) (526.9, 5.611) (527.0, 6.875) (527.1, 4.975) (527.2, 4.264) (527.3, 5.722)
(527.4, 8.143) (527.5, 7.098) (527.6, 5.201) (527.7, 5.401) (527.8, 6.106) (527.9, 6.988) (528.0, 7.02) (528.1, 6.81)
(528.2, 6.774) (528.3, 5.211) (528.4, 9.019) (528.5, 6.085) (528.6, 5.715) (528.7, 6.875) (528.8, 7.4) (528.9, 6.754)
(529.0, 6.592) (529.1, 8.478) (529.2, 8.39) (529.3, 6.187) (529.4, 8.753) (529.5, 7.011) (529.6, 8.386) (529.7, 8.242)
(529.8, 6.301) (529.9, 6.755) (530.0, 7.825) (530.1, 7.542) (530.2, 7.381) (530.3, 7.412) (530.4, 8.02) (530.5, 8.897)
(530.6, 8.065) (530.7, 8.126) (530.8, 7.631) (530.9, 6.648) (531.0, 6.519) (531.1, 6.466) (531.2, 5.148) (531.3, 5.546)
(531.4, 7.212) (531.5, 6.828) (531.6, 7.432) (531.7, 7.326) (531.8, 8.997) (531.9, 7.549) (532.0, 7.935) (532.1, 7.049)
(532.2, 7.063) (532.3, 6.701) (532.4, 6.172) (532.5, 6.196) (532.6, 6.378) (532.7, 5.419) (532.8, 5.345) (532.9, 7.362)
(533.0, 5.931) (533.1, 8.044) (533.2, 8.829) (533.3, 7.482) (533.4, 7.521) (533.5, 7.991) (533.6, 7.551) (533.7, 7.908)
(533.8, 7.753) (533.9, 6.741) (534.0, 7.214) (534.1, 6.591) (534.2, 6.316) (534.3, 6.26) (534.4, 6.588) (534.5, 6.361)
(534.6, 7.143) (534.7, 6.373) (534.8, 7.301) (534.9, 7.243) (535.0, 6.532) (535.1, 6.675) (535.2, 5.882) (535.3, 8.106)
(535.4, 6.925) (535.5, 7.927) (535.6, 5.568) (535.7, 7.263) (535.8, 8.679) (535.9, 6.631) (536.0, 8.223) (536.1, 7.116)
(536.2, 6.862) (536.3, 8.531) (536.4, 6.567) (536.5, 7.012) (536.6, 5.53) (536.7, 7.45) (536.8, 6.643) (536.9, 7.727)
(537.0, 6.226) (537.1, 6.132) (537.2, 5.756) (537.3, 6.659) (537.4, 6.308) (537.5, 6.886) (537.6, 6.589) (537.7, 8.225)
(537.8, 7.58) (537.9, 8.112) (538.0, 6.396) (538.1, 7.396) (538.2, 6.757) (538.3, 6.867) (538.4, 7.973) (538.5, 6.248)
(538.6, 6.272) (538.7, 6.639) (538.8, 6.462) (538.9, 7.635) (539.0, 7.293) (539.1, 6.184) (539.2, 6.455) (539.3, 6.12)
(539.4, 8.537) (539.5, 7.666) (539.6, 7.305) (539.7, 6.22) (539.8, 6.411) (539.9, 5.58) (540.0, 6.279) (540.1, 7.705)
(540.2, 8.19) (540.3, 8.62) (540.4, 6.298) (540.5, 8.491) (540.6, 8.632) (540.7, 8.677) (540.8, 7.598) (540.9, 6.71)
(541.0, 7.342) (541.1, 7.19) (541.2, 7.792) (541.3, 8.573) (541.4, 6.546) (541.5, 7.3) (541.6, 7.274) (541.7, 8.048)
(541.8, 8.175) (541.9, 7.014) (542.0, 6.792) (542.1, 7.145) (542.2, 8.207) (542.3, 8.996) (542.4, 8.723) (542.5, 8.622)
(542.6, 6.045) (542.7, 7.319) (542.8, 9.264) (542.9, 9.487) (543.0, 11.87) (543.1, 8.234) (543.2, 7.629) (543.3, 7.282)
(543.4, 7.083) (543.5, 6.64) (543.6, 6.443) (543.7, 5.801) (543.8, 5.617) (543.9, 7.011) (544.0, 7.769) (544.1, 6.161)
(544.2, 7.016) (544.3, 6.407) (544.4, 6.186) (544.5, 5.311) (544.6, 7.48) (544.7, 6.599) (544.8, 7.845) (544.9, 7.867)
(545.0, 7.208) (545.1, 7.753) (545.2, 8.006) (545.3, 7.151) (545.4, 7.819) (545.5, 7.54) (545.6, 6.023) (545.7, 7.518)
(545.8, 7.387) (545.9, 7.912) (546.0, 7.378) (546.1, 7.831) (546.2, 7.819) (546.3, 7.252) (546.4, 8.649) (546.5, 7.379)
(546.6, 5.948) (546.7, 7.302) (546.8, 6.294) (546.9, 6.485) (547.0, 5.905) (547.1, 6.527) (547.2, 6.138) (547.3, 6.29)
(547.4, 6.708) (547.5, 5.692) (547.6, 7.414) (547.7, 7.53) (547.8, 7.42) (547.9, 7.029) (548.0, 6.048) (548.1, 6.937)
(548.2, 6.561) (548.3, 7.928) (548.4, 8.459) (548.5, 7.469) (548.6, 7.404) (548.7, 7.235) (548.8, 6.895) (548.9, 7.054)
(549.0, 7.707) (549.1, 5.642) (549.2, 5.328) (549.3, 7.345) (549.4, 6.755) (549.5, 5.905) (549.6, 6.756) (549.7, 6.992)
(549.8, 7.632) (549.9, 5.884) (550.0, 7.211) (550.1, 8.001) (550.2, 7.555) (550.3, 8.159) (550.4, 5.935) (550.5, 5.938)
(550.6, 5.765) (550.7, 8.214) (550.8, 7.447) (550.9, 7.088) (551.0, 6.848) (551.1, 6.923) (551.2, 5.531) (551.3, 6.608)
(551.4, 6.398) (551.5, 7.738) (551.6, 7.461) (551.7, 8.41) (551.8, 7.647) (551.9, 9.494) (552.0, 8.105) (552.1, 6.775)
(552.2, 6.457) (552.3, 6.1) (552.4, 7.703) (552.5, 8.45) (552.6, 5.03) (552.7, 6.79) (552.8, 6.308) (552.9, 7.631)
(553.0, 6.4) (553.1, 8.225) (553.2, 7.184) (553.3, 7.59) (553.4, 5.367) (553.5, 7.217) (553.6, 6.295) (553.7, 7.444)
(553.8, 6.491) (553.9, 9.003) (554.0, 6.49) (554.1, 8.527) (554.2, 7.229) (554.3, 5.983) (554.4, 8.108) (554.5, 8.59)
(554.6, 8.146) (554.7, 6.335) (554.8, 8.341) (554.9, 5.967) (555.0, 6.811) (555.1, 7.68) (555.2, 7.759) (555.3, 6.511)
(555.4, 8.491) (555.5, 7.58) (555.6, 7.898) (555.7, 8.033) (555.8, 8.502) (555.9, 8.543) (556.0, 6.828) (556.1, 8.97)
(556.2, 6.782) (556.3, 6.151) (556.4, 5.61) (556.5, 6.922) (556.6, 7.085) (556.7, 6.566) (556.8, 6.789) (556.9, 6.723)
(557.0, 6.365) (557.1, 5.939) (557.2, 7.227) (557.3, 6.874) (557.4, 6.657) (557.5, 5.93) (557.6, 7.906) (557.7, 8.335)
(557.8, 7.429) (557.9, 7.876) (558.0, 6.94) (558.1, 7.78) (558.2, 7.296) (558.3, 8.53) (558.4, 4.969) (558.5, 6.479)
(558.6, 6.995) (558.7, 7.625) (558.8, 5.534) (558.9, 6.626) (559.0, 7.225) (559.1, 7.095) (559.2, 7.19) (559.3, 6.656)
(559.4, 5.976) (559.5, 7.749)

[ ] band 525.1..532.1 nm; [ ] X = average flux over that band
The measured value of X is 6.84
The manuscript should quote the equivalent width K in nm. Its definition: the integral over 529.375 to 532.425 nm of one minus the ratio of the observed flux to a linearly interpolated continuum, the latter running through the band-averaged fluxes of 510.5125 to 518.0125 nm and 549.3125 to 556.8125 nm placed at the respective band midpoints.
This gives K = -0.35 nm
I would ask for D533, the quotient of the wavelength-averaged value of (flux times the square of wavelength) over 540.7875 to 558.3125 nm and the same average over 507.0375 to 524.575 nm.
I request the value 1.3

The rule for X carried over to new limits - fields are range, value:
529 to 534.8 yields 7.18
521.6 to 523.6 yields 6.7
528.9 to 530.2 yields 7.5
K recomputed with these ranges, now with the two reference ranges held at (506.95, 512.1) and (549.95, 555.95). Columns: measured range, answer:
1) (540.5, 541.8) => -0.12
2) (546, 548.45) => 0.06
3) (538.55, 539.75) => 0.01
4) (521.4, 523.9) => -0.08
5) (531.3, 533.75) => -0.11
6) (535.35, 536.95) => -0.06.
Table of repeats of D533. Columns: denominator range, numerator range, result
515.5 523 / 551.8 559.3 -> 1.34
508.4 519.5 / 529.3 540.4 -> 1.24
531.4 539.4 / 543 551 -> 1.05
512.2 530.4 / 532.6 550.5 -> 1.21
